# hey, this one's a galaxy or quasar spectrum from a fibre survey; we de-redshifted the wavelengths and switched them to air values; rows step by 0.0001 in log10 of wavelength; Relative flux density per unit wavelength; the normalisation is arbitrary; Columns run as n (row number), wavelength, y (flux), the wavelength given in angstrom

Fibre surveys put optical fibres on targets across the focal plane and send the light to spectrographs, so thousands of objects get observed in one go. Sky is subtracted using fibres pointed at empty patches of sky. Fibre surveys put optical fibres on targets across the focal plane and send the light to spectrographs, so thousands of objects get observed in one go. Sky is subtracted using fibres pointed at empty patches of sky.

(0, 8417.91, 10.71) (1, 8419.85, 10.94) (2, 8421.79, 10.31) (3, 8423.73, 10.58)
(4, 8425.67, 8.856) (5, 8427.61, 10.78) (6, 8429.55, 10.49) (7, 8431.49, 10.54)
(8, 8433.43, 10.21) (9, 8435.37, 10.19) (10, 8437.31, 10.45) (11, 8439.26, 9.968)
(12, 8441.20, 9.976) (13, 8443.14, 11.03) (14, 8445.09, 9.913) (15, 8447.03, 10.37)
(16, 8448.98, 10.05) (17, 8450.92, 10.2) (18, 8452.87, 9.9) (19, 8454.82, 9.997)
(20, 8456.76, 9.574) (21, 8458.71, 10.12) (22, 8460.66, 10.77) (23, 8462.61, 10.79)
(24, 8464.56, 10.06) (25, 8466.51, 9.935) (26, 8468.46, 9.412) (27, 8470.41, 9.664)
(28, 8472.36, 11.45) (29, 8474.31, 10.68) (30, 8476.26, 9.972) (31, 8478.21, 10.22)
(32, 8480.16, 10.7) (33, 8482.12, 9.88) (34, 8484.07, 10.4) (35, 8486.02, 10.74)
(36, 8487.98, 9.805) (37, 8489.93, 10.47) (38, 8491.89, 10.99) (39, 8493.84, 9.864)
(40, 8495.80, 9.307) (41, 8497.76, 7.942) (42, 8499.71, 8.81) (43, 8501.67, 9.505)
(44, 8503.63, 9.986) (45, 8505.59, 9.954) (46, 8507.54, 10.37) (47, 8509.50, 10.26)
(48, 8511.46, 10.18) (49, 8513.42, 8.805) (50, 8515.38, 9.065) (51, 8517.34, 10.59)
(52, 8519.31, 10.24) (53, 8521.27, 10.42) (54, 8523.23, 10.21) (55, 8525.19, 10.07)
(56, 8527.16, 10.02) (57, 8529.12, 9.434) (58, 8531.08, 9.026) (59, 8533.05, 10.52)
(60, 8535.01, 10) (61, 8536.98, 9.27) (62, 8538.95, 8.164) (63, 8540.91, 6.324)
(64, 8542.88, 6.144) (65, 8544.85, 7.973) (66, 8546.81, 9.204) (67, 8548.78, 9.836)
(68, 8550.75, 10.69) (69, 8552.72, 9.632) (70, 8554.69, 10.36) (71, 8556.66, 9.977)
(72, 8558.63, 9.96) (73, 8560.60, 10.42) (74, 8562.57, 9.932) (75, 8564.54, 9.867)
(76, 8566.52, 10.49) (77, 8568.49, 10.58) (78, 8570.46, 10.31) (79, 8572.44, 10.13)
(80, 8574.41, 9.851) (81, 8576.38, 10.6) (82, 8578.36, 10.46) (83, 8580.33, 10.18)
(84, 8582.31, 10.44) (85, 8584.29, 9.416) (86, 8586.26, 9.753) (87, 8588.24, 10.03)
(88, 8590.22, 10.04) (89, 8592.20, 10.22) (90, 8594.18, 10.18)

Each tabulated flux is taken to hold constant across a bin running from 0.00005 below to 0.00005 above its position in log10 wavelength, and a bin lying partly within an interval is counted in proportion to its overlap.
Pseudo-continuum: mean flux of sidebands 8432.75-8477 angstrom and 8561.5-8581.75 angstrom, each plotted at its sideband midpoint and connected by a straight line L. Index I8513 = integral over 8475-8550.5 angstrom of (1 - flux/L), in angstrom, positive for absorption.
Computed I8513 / 4.5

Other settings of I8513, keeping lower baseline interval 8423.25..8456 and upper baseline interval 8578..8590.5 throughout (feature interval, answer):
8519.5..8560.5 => 2.8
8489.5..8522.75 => 1.0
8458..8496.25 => -0.5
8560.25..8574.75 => -0.2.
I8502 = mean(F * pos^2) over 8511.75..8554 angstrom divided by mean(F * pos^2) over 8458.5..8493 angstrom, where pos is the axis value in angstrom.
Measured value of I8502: 0.92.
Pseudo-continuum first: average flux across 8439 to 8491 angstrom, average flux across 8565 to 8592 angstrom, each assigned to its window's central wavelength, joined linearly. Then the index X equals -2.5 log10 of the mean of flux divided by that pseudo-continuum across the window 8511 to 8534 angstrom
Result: 0.04 mag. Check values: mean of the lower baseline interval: 10.2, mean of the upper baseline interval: 10.2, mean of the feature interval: 9.87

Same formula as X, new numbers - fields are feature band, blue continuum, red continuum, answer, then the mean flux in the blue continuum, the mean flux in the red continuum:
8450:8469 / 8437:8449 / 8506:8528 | 0.01 mag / 10.3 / 10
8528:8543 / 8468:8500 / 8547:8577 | 0.16 mag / 10.1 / 10.1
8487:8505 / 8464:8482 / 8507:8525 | 0.05 mag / 10.2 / 10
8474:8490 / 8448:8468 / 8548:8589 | -0.02 mag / 10.1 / 10.1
